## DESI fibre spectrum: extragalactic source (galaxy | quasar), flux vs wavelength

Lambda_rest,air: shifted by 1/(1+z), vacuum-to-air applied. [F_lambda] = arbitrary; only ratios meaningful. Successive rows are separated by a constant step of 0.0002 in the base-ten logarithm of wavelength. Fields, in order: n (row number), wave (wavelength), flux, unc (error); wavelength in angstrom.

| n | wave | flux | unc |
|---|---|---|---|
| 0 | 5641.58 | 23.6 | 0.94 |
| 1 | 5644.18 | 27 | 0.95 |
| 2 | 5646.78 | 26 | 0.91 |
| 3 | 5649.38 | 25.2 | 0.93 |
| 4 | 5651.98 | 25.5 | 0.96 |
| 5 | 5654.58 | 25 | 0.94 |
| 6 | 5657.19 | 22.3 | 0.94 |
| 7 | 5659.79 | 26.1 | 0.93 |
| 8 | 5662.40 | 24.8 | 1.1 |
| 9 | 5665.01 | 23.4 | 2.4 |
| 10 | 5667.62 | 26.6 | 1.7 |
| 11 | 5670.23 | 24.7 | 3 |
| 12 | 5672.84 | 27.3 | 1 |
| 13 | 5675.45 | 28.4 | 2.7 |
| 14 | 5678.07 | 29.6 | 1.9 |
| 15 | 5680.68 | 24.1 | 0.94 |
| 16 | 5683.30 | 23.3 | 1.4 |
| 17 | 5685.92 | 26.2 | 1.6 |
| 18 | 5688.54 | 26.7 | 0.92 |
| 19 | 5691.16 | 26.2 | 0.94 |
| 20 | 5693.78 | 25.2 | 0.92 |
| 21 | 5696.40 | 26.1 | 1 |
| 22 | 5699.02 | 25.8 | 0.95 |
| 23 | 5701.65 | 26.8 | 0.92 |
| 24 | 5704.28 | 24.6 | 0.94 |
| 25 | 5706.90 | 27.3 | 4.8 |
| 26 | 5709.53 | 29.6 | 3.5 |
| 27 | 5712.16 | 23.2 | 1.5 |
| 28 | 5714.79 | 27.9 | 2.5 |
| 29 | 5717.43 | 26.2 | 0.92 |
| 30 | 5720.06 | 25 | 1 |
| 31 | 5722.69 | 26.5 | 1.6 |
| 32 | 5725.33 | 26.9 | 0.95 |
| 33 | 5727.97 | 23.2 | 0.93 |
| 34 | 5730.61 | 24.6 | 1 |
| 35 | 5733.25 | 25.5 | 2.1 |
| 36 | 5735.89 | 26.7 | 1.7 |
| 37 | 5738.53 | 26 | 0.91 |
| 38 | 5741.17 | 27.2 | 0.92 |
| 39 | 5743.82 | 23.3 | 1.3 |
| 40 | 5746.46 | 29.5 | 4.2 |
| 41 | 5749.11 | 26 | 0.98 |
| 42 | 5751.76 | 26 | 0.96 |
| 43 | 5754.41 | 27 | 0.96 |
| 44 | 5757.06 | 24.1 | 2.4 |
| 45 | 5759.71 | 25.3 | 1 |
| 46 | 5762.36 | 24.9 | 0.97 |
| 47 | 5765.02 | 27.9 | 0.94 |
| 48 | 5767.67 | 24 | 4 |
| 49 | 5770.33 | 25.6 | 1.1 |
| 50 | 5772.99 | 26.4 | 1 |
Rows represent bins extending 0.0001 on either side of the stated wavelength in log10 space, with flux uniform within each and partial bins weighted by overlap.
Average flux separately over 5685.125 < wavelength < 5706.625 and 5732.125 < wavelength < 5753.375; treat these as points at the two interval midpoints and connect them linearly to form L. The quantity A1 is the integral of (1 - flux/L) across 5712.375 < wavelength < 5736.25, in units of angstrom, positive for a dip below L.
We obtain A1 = 0.5 angstrom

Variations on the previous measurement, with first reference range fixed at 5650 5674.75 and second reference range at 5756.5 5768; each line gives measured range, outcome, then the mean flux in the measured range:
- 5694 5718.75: -1.0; 26.3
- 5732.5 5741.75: -0.4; 26.4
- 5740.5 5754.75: -0.6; 26.4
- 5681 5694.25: -0.1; 25.4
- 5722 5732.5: 0.0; 25.2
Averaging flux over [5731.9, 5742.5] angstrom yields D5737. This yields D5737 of 26.3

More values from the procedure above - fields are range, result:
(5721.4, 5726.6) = 26.7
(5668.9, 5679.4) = 27.5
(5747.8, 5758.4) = 25.8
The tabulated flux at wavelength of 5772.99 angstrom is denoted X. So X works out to 26.4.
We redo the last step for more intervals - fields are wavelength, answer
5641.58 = 23.6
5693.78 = 25.2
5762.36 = 24.9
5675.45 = 28.4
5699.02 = 25.8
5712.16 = 23.2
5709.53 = 29.6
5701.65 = 26.8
